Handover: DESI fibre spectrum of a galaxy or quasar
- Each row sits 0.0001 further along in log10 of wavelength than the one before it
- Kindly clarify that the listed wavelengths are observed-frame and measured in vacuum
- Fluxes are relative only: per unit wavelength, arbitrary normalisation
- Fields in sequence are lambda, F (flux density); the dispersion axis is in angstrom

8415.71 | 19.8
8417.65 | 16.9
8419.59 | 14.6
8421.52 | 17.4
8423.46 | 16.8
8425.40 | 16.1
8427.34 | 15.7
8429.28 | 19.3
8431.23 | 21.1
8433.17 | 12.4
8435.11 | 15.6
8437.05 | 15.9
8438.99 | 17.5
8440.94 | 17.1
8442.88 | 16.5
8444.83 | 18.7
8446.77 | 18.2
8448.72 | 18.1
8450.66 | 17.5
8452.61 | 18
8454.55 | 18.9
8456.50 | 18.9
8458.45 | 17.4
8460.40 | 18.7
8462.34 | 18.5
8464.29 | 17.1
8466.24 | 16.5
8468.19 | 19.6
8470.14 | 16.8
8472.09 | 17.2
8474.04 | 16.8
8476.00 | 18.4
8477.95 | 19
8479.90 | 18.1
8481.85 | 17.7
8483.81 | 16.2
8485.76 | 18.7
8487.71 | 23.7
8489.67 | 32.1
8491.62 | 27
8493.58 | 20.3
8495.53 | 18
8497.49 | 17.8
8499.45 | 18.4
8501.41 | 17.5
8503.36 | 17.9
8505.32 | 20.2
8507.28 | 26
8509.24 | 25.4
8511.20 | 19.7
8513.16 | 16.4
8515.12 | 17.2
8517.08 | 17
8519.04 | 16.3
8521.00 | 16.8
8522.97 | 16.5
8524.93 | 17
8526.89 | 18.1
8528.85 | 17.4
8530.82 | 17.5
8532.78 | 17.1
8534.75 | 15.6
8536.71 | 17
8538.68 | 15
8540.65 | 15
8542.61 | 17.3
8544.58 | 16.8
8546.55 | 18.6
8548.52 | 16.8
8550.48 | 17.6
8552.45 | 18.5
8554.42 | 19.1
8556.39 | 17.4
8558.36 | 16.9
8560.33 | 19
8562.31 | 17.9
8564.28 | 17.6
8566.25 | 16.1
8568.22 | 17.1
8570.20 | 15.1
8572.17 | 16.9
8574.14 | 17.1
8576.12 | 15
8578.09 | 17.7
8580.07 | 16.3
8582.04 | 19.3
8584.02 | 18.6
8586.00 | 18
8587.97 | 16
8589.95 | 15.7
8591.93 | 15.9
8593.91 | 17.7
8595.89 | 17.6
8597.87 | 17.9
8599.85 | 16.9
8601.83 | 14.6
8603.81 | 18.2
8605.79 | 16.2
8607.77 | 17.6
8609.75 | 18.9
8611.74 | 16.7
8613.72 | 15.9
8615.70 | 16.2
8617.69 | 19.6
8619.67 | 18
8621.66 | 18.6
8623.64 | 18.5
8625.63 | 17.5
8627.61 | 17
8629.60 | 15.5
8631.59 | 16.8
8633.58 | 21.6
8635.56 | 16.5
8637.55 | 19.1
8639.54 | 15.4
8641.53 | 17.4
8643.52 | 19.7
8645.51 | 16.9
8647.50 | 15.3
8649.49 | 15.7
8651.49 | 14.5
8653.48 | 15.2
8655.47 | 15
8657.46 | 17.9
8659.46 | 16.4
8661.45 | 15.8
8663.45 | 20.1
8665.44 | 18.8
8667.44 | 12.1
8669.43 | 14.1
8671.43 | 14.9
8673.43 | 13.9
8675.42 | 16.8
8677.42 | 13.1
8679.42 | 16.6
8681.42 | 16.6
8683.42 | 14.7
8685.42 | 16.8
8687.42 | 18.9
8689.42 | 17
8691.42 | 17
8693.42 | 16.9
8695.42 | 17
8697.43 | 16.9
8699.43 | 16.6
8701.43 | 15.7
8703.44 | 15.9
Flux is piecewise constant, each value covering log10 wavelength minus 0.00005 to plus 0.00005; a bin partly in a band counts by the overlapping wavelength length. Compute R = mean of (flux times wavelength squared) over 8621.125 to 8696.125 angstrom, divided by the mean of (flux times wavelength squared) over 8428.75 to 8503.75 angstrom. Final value 0.94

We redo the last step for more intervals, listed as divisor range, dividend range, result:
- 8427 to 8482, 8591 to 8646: 1.03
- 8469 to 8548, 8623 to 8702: 0.92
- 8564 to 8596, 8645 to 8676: 0.95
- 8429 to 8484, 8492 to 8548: 1.04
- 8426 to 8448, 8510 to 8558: 1.03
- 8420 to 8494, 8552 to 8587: 0.97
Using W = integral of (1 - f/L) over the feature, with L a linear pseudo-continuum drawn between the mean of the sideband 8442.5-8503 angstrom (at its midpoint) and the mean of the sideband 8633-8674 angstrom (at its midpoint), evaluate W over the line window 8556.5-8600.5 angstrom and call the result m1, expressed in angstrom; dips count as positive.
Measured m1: 0.94 angstrom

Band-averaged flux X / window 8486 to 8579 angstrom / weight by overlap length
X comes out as 18.3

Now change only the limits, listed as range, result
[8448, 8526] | 19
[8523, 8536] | 17.1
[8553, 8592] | 17.2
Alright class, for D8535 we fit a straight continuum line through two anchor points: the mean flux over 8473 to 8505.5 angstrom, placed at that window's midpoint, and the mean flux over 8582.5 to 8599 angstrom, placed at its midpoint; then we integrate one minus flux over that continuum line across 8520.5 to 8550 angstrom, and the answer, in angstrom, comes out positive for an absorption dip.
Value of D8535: 2.9 angstrom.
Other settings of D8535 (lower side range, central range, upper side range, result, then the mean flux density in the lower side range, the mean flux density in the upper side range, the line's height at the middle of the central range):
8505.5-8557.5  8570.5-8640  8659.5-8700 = -0.99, 17.8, 16.2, 17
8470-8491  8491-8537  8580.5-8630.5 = 1.17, 19.8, 17.3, 19.1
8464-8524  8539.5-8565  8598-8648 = 1.19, 19.3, 17.4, 18.4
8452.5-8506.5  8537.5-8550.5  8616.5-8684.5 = 1.10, 19.2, 16.6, 18.2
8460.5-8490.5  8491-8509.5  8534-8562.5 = -2.16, 19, 17.2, 18.4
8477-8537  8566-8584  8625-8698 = 1.14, 19.2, 16.5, 18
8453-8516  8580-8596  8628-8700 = 0.42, 19.4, 16.5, 17.7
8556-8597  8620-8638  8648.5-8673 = -1.73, 17.1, 15.8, 16.3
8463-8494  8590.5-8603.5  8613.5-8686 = 0.56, 19.7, 16.6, 17.6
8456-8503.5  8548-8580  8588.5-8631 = 1.16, 19.2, 17.2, 17.9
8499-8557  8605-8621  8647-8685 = -0.87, 17.9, 15.7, 16.5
